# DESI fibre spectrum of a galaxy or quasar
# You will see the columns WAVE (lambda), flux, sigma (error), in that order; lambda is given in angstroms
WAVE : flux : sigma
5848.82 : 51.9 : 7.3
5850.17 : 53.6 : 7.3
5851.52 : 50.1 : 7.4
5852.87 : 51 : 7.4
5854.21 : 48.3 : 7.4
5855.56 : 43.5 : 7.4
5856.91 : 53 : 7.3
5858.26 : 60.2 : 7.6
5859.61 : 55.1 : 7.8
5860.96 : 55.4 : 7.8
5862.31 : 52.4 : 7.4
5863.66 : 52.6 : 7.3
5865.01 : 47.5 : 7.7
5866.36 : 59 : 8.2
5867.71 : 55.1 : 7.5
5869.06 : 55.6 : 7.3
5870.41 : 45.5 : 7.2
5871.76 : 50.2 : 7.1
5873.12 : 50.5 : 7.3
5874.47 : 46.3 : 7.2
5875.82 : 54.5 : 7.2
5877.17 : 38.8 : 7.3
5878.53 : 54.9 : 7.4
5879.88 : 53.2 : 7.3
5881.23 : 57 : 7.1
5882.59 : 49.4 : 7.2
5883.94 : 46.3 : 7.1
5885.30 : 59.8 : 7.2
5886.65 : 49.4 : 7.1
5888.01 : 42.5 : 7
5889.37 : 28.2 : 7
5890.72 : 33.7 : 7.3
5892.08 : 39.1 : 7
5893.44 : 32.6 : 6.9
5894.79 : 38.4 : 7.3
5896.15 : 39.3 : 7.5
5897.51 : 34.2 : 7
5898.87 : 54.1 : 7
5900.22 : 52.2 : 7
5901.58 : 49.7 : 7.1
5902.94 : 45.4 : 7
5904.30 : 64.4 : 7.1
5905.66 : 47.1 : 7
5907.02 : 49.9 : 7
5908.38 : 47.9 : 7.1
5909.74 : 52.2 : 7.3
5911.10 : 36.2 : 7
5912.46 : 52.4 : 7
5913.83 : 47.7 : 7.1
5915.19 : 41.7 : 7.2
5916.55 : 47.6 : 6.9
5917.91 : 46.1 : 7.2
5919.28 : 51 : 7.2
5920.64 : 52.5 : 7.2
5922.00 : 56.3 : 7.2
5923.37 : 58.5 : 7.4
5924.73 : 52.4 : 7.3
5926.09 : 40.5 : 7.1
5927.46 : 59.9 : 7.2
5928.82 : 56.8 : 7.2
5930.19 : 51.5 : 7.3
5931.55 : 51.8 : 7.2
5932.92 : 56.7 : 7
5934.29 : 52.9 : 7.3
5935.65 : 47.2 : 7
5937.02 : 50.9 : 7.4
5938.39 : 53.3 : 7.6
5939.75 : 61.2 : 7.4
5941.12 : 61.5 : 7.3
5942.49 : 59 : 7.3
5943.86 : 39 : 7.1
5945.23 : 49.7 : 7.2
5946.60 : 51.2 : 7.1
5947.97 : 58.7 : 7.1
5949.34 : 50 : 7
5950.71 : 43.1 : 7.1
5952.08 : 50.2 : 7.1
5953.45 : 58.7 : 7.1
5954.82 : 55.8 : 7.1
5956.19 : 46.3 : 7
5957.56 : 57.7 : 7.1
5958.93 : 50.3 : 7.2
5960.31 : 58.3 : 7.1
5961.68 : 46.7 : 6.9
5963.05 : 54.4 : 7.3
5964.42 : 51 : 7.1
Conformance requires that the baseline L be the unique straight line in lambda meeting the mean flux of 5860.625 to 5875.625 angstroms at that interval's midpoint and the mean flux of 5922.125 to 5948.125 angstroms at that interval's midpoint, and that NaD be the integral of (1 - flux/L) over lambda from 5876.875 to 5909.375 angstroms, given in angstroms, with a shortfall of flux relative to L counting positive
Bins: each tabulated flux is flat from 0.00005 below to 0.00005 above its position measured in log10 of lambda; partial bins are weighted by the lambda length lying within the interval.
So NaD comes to 3.8 angstroms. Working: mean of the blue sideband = 51.8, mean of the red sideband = 53.2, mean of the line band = 46.3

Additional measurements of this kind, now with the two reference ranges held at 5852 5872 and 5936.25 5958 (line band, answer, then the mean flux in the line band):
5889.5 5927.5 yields 4.21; 46.8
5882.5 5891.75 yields 1.55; 43.7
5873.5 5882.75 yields 0.31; 50.7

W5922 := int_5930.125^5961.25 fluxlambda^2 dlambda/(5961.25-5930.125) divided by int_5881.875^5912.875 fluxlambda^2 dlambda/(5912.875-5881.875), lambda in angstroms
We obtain 1.18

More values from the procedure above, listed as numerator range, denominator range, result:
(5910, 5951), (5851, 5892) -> 1.05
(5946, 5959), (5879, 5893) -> 1.17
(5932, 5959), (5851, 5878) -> 1.06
